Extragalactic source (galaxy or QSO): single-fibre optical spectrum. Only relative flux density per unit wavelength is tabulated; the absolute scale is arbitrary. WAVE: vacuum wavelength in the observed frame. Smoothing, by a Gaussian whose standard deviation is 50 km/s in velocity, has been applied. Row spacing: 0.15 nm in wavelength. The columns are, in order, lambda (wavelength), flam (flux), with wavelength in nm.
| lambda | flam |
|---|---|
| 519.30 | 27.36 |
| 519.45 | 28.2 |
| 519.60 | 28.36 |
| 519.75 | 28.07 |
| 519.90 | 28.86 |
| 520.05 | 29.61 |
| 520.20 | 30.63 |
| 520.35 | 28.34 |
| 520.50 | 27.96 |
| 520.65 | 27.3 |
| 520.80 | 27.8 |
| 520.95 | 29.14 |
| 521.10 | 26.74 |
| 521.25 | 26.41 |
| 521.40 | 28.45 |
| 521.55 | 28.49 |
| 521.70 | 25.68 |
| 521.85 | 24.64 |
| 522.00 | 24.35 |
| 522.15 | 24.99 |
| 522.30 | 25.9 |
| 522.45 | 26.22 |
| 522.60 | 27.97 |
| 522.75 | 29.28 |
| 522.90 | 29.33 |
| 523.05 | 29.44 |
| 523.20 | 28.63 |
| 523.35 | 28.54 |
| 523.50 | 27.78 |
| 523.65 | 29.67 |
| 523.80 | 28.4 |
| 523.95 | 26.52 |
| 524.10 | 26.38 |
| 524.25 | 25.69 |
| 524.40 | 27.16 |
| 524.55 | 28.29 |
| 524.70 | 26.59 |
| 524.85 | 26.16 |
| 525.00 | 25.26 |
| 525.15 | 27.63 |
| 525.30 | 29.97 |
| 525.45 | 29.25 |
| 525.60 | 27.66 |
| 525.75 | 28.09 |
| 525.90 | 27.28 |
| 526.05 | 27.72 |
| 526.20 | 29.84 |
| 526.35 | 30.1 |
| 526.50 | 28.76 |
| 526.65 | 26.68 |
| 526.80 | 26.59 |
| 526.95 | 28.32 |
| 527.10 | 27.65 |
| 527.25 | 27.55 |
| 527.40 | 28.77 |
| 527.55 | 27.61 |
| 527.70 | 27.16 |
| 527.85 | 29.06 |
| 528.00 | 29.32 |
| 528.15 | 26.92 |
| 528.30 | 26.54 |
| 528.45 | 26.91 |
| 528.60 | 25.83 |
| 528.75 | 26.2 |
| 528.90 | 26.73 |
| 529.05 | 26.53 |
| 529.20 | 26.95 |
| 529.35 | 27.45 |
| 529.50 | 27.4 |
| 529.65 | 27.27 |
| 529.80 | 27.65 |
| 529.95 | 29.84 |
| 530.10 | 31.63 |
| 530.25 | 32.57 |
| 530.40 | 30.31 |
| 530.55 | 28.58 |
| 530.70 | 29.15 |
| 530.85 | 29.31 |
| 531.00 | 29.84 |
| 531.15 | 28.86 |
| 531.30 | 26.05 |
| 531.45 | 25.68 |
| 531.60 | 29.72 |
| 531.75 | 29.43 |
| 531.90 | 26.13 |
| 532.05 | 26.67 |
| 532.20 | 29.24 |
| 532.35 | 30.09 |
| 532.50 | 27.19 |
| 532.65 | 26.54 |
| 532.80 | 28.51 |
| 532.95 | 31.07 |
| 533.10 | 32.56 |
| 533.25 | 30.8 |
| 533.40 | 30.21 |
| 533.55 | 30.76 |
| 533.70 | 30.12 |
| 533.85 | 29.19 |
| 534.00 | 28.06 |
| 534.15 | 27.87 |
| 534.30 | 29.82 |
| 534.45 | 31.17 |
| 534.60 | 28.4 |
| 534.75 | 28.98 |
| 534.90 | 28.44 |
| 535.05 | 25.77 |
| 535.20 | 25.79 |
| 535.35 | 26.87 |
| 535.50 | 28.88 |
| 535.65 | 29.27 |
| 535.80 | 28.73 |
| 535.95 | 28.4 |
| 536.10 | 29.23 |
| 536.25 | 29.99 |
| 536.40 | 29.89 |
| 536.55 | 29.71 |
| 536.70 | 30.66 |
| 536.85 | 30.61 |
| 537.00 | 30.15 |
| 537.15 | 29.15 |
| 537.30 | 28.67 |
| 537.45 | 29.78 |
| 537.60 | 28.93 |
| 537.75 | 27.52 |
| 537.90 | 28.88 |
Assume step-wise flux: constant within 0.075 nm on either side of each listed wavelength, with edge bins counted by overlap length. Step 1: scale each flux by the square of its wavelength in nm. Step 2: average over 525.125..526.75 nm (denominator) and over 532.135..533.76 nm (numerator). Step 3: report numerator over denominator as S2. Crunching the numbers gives 1.1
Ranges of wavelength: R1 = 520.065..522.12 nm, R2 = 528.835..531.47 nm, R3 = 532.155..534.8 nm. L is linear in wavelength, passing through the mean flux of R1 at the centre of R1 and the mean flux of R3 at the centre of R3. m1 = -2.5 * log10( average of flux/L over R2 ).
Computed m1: 0.016 mag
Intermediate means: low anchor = 27.4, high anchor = 29.5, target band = 28.5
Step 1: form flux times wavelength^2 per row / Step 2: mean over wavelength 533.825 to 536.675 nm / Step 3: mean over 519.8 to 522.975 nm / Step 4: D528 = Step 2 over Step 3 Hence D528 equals 1.10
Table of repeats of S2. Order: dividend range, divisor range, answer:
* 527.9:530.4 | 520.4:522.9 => 1.06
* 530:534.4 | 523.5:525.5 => 1.09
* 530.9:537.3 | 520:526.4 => 1.09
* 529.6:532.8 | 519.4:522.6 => 1.09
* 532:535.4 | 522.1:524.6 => 1.09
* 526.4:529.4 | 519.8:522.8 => 1.02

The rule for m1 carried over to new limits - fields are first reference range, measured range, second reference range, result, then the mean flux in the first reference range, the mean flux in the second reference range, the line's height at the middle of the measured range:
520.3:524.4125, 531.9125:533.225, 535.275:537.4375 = 0.00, 27.4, 29.3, 28.8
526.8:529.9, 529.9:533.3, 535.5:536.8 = -0.03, 27.4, 29.5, 28.3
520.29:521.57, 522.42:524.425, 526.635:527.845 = -0.01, 27.8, 27.7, 27.8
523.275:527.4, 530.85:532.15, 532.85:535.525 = 0.03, 27.8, 29.2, 28.7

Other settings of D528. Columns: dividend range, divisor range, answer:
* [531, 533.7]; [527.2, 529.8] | 1.07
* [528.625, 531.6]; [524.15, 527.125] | 1.04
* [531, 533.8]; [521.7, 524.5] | 1.10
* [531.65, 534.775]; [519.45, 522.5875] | 1.11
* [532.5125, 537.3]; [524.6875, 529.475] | 1.09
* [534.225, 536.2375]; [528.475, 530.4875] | 1.03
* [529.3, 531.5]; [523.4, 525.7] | 1.07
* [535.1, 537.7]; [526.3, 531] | 1.06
